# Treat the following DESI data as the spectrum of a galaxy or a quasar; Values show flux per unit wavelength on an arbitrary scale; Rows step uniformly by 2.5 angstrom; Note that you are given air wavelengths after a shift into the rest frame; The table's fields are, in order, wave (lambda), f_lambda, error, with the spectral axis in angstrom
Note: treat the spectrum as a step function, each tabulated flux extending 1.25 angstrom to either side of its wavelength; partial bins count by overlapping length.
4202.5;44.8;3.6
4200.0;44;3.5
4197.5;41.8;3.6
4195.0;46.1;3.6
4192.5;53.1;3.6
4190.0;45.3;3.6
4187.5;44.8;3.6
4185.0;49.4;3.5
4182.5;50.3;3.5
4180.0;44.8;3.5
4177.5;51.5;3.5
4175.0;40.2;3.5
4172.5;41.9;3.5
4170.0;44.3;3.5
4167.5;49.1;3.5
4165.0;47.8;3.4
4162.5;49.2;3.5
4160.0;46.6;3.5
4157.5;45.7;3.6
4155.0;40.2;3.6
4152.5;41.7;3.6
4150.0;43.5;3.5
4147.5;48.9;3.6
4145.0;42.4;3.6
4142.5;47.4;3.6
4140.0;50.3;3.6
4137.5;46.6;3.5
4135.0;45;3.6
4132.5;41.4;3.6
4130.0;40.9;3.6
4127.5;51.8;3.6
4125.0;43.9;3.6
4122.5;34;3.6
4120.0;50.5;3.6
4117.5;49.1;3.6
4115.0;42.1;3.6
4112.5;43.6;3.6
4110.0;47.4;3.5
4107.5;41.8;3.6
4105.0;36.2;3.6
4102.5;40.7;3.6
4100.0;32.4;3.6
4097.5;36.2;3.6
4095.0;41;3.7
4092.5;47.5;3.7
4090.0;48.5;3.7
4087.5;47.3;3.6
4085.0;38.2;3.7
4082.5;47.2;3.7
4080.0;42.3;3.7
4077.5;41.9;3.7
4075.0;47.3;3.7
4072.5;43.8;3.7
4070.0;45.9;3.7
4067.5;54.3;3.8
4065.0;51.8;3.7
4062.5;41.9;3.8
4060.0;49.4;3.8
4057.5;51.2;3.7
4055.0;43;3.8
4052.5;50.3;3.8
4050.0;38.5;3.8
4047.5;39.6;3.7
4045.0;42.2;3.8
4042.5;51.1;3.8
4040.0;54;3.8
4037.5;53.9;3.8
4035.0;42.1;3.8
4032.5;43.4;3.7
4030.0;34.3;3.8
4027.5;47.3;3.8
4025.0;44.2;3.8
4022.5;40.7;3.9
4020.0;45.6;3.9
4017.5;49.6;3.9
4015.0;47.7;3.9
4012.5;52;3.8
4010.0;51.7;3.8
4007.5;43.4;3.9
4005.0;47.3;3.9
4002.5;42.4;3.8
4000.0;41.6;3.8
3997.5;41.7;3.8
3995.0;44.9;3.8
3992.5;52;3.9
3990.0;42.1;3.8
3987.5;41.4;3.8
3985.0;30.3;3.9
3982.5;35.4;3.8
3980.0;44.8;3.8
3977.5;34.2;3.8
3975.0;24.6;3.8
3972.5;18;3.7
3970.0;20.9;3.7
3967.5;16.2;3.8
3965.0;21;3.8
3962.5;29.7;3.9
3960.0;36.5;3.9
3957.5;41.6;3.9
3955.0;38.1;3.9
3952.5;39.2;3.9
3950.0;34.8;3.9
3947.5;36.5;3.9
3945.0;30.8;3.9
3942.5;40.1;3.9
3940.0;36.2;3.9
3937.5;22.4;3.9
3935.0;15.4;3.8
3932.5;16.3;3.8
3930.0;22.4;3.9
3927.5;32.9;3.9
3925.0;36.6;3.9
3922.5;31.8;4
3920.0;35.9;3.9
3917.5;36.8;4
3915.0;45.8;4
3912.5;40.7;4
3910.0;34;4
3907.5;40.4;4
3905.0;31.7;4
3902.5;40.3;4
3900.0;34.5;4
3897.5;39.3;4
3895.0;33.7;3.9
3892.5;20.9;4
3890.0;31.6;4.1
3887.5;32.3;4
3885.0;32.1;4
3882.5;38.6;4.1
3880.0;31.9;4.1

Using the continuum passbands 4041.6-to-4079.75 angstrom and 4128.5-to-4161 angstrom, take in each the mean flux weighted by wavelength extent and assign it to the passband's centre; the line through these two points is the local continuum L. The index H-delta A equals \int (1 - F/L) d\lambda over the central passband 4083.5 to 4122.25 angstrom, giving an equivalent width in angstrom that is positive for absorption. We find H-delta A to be 2.3 angstrom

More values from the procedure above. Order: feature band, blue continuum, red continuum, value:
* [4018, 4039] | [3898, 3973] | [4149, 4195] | -3.7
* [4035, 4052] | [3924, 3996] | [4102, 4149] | -3.6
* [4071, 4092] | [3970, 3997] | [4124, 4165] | -1.4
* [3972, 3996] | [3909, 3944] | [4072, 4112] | -1.1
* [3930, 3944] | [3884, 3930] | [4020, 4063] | 4.3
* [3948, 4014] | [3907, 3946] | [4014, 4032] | 3.4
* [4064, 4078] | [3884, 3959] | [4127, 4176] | -2.3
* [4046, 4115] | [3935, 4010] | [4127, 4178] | -4.5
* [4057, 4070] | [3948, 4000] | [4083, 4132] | -3.0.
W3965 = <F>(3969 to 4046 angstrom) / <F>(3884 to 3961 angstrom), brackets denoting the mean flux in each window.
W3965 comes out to 1.25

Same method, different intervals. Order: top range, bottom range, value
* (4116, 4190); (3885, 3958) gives 1.36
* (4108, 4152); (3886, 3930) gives 1.29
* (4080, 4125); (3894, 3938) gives 1.29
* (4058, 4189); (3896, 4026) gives 1.23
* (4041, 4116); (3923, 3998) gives 1.36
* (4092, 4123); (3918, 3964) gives 1.30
